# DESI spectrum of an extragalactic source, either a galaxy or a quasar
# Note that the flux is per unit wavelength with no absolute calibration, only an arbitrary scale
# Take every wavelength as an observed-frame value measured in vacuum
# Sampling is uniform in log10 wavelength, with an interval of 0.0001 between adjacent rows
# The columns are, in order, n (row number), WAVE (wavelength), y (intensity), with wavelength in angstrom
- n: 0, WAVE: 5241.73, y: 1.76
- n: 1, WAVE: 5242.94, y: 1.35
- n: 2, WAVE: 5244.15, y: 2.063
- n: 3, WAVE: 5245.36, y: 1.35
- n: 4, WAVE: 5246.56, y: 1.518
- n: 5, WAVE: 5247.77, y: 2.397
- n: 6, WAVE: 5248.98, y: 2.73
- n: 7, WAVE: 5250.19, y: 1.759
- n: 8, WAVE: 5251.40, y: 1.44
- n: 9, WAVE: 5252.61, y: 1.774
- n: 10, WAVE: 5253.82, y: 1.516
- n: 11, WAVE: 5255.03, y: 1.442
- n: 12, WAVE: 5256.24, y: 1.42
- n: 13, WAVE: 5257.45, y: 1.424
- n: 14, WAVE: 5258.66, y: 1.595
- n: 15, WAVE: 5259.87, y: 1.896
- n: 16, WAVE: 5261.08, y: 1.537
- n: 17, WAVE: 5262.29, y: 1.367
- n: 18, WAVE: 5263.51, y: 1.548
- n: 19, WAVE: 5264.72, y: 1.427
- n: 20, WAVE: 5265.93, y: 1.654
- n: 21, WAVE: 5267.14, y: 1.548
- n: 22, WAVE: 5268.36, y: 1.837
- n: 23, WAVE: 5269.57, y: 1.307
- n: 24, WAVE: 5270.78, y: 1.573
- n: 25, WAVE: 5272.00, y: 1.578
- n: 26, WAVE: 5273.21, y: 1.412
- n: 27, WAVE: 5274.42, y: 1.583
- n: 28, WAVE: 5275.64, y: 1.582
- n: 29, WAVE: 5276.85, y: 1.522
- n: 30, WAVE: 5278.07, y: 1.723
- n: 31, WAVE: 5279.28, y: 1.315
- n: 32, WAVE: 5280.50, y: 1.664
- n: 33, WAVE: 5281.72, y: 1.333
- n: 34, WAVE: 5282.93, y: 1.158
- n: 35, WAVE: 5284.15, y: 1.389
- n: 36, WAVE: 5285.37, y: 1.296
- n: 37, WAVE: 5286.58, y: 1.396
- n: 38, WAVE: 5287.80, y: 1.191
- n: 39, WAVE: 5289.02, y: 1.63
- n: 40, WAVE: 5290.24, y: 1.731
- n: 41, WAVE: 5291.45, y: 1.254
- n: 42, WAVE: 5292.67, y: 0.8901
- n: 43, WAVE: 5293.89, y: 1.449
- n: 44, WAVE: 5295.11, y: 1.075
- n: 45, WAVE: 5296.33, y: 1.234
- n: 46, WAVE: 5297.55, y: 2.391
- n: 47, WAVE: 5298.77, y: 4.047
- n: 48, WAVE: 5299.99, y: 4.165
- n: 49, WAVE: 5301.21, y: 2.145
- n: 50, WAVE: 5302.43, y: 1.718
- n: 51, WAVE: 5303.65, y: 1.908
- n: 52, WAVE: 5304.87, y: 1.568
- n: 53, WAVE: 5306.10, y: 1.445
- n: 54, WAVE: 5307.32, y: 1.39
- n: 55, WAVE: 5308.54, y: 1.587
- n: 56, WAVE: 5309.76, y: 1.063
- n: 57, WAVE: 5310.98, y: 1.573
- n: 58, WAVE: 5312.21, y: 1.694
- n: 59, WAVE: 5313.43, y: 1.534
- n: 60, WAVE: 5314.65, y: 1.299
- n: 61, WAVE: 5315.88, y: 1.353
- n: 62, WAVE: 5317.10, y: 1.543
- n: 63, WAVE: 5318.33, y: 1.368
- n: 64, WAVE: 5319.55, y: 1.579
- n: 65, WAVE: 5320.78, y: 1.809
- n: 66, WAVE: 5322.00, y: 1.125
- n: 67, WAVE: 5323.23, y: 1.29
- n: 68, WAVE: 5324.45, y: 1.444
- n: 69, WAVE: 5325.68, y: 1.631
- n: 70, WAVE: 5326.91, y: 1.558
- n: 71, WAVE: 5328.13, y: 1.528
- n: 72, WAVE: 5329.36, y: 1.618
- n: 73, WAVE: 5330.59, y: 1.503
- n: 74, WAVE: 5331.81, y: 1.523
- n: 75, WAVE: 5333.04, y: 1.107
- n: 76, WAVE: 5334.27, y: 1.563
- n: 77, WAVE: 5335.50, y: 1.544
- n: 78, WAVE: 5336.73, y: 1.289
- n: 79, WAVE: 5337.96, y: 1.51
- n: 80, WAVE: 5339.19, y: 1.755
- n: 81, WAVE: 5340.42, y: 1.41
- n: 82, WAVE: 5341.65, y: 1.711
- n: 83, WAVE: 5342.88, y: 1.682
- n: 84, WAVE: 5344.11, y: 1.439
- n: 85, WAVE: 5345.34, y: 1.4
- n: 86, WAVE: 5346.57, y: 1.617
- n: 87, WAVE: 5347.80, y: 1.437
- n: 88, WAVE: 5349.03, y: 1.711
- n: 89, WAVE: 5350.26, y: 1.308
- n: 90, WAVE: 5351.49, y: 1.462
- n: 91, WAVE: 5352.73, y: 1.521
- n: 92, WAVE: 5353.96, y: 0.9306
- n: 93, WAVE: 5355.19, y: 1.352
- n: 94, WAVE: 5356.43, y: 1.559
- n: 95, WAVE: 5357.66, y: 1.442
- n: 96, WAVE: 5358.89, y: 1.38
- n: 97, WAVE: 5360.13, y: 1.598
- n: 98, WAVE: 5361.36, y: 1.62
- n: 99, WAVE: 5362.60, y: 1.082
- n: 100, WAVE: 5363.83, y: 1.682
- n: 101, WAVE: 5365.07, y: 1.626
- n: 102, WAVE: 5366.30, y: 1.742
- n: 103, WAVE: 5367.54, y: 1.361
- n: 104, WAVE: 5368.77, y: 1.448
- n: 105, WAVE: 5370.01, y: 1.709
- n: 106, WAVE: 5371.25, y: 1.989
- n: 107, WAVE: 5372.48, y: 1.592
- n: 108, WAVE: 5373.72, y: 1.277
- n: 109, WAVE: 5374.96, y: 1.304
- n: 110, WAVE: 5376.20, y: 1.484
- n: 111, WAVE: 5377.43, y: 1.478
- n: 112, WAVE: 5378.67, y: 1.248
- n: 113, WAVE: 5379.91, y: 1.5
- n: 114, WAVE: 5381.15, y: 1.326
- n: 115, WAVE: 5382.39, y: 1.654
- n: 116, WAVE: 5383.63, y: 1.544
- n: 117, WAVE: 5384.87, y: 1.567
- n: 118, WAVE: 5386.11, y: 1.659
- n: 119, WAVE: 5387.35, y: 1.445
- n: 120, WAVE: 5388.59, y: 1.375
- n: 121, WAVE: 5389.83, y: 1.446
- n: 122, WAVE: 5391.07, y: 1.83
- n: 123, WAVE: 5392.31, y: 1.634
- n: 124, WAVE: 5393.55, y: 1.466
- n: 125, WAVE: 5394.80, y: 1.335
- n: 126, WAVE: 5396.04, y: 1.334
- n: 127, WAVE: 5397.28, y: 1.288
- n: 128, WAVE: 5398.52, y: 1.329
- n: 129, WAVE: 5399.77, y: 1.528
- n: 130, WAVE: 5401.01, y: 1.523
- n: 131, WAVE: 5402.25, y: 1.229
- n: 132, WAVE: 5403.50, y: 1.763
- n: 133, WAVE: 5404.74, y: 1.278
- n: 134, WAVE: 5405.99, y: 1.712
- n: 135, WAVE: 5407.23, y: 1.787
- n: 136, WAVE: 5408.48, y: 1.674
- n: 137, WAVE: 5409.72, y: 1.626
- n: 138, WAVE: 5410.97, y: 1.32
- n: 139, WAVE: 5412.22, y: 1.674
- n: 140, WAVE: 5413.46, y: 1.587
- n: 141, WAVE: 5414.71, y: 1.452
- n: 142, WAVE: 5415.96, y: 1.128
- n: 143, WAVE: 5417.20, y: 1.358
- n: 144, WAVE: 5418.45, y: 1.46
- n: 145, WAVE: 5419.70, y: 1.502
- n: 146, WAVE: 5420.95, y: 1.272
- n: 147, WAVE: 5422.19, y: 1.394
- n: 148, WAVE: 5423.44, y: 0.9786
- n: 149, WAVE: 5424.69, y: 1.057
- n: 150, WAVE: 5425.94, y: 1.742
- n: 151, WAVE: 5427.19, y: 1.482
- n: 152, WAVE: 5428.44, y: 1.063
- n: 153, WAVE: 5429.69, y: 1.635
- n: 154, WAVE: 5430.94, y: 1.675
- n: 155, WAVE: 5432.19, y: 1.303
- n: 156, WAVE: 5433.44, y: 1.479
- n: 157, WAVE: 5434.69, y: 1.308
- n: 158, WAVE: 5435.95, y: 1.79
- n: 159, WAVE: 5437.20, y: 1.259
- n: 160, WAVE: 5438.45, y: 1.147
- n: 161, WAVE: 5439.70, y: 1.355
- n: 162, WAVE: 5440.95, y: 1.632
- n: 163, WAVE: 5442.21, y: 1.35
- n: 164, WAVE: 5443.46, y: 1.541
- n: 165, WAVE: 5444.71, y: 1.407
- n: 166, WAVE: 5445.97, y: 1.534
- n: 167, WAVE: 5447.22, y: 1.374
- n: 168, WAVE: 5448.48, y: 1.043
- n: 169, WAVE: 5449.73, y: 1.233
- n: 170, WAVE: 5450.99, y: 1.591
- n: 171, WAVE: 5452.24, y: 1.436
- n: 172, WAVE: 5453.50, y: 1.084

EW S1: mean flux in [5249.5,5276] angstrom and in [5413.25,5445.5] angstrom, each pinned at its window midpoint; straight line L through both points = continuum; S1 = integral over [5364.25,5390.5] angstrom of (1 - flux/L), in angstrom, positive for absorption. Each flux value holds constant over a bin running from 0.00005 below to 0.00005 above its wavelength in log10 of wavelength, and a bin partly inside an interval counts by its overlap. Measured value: -1.2 angstrom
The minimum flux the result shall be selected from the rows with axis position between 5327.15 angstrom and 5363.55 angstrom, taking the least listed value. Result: 0.9306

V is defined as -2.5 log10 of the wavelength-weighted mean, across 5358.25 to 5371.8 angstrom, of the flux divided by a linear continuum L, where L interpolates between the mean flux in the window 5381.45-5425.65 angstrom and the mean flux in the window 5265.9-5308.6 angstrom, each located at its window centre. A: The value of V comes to -0.03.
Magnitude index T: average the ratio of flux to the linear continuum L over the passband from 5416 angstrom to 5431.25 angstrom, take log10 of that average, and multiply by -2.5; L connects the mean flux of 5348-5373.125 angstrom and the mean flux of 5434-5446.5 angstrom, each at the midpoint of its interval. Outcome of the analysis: 0.06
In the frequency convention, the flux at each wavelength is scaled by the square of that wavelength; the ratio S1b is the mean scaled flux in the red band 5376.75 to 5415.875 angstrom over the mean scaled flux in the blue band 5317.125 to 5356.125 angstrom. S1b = 1.04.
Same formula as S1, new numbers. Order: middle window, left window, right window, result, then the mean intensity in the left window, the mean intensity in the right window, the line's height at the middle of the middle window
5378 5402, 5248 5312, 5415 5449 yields -0.3 angstrom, 1.64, 1.38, 1.45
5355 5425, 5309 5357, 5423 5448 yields -2.0 angstrom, 1.47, 1.41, 1.43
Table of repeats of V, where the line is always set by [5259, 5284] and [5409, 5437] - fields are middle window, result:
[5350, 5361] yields 0.05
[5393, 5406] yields 0.01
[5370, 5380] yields -0.03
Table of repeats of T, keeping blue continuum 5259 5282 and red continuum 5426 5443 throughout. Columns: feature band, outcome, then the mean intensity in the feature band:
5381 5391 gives -0.04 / 1.53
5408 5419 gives -0.02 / 1.47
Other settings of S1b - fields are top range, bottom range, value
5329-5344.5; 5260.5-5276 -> 1.01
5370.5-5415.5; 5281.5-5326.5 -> 0.96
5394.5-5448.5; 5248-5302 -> 0.91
